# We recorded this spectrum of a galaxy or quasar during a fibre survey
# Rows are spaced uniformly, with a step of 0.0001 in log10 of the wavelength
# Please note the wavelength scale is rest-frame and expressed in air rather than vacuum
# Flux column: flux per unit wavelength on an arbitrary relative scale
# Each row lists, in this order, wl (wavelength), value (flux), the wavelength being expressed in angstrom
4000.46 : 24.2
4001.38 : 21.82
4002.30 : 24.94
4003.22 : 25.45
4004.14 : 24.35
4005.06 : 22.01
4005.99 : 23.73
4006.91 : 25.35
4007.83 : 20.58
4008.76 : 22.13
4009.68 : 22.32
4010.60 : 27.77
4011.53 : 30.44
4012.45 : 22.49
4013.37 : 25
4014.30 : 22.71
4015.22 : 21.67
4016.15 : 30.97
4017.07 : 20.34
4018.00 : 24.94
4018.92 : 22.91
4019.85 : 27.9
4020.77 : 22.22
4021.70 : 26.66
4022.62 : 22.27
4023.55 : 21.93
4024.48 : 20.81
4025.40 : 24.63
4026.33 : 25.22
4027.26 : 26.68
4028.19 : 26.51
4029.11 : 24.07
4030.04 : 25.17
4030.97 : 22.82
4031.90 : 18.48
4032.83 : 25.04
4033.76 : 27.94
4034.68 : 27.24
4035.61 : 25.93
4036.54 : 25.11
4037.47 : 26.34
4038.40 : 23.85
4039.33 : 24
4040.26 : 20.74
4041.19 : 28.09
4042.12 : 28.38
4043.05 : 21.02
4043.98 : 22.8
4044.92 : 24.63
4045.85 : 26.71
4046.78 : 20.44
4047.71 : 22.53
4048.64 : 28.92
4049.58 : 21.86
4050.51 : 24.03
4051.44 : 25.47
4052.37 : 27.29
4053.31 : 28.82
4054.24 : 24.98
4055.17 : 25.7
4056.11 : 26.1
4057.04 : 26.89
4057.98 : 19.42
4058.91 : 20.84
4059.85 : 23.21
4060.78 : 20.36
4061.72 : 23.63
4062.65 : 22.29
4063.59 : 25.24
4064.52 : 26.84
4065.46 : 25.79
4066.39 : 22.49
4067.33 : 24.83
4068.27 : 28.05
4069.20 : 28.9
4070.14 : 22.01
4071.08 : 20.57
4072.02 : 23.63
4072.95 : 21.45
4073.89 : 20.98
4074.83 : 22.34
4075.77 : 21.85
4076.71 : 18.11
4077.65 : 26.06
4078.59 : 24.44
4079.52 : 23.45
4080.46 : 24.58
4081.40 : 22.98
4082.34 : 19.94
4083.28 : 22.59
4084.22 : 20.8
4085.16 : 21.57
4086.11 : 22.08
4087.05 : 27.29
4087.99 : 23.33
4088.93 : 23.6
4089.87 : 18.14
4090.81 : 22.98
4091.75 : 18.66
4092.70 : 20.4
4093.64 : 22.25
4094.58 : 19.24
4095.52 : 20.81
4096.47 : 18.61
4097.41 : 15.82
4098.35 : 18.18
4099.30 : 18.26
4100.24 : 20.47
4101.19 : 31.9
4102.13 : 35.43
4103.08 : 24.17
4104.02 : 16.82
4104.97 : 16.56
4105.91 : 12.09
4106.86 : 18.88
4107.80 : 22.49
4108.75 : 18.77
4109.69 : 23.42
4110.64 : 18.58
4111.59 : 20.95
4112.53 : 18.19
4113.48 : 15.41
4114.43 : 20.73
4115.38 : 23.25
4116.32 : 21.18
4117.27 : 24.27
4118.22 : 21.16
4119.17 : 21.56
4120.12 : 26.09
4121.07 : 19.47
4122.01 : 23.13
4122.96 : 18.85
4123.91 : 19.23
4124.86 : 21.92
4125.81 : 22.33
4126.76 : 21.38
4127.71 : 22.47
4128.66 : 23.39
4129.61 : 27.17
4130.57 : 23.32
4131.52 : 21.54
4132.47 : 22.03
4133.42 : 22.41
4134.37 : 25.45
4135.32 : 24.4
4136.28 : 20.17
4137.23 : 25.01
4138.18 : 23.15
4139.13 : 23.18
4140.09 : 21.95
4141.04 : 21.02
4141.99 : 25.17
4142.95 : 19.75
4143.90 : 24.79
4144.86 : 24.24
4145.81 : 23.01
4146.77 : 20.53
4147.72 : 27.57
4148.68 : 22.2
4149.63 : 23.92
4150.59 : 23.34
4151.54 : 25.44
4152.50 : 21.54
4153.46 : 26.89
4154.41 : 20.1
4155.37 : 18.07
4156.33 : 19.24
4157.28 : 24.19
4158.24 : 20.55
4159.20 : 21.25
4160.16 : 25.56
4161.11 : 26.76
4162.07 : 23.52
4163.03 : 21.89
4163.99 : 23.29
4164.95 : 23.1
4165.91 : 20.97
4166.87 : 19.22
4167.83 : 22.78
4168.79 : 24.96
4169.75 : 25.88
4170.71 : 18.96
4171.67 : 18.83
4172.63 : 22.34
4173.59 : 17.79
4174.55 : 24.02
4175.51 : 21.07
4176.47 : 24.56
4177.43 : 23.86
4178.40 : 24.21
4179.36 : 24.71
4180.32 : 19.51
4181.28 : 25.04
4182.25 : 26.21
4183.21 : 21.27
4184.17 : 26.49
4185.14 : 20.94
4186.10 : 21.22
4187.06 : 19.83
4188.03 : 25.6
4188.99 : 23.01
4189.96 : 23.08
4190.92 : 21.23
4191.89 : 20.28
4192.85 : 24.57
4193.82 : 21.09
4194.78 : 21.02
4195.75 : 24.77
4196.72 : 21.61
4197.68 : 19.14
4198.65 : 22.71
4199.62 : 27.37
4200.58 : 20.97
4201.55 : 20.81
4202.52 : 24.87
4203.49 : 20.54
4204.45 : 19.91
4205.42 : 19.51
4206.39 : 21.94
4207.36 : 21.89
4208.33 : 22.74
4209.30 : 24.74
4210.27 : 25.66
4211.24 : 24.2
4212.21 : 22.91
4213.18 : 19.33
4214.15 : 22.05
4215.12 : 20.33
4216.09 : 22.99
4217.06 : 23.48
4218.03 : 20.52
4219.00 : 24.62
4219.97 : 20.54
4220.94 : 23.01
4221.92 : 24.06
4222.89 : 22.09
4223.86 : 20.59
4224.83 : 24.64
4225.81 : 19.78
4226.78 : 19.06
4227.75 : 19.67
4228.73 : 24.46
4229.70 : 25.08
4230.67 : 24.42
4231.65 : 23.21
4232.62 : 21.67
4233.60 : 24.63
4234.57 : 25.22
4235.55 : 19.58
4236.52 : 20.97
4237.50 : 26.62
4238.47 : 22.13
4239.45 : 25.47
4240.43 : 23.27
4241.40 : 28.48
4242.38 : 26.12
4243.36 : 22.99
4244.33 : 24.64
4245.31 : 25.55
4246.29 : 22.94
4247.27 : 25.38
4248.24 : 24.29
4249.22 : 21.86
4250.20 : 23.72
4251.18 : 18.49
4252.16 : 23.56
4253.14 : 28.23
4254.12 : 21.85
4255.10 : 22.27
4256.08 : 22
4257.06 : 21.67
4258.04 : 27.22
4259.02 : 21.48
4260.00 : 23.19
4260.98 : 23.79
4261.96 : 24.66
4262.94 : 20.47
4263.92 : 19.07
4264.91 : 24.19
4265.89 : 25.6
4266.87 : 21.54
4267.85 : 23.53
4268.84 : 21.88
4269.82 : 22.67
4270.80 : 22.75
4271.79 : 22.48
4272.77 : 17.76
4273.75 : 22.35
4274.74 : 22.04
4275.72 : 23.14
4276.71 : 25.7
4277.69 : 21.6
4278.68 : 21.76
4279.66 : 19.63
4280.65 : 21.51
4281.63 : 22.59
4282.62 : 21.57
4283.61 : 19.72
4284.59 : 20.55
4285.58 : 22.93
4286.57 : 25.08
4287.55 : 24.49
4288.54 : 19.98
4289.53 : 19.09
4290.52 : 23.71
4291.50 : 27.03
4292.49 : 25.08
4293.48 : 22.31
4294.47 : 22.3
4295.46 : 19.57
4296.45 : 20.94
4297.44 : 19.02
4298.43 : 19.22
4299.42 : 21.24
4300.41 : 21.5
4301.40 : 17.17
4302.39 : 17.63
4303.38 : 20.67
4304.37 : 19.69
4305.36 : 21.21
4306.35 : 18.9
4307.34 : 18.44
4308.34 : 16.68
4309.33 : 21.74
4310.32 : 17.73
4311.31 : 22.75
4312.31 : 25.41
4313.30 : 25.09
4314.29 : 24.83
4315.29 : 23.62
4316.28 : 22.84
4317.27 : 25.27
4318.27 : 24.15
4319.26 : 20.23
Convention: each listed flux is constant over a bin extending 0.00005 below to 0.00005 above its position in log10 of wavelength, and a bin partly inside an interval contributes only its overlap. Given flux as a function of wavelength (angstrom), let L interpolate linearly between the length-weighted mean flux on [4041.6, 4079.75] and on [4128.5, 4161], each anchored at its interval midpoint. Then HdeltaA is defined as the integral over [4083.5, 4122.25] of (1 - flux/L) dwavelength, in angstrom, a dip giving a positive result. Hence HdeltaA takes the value 3.9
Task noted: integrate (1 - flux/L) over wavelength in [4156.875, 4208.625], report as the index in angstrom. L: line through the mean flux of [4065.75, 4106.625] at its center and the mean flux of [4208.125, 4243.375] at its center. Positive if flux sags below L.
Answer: 0.6 angstrom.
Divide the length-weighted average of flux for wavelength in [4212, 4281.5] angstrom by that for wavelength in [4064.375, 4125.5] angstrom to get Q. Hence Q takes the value 1.05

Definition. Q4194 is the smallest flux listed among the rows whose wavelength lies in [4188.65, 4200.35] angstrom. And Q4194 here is 19.14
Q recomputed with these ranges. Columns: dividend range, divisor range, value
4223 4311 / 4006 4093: 0.93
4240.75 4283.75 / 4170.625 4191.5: 1.02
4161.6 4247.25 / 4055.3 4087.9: 0.97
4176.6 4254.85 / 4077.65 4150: 1.04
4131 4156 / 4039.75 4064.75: 0.94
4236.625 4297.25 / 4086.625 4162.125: 1.04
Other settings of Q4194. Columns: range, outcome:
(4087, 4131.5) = 12.09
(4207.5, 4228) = 19.06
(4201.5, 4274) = 17.76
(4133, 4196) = 17.79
